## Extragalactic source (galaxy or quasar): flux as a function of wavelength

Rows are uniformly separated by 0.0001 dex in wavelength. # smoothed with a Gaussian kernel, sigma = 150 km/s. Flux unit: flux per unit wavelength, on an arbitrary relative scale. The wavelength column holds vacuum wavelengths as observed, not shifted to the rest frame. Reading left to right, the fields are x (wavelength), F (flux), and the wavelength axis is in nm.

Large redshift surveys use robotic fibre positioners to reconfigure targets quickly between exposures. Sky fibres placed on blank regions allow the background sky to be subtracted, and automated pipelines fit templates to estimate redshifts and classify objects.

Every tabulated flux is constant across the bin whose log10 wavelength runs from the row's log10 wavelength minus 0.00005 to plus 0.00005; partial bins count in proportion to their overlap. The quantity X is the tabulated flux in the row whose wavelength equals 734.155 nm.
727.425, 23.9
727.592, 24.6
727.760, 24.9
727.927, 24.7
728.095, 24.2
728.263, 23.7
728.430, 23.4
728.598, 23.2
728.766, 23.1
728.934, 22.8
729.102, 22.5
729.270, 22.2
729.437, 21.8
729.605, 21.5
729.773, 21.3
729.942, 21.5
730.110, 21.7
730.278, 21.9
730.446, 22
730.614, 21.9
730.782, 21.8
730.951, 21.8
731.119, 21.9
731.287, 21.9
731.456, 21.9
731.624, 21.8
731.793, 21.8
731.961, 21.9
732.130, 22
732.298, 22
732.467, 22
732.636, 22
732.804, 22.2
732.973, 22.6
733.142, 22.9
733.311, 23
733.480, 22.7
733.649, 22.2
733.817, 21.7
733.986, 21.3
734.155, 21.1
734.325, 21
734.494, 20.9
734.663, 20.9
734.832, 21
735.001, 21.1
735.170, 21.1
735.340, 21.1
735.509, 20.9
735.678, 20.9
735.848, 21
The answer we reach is 21.1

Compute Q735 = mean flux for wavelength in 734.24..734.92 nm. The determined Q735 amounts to 21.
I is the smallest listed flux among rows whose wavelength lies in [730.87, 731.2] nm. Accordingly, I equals 21.8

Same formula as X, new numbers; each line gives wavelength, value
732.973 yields 22.6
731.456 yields 21.9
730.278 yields 21.9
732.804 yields 22.2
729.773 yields 21.3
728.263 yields 23.7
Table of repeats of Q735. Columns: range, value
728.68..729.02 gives 22.9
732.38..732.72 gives 22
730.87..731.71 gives 21.9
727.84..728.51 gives 24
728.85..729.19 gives 22.6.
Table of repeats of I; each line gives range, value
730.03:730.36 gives 21.7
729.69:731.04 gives 21.3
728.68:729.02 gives 22.8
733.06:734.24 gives 21.1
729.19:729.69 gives 21.5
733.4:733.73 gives 22.2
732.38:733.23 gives 22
